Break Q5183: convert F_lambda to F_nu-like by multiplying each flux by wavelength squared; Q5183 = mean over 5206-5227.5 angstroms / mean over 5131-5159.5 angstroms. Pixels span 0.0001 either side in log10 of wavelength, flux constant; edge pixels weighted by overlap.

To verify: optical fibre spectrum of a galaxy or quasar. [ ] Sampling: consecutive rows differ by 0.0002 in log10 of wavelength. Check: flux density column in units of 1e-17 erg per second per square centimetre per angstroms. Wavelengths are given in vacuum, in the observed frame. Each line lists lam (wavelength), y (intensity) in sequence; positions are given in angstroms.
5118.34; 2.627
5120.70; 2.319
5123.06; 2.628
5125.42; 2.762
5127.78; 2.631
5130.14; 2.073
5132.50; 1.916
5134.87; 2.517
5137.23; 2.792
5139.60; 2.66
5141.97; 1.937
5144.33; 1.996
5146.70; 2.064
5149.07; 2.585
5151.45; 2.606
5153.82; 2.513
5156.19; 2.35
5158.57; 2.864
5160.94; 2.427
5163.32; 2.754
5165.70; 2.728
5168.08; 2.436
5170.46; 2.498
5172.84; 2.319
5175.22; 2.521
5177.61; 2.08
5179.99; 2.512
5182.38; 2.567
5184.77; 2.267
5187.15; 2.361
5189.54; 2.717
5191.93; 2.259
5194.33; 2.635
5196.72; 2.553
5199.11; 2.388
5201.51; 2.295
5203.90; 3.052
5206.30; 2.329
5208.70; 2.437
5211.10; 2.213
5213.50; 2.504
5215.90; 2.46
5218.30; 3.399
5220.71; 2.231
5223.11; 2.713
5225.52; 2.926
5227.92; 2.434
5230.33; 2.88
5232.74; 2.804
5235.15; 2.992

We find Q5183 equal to 1.11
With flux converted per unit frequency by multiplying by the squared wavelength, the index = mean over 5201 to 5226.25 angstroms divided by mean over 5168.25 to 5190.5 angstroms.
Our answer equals 1.1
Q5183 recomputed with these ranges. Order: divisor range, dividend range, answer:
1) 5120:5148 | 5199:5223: 1.11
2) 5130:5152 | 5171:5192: 1.06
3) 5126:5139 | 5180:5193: 1.03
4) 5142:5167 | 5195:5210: 1.04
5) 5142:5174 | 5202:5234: 1.10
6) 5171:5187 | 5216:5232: 1.17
